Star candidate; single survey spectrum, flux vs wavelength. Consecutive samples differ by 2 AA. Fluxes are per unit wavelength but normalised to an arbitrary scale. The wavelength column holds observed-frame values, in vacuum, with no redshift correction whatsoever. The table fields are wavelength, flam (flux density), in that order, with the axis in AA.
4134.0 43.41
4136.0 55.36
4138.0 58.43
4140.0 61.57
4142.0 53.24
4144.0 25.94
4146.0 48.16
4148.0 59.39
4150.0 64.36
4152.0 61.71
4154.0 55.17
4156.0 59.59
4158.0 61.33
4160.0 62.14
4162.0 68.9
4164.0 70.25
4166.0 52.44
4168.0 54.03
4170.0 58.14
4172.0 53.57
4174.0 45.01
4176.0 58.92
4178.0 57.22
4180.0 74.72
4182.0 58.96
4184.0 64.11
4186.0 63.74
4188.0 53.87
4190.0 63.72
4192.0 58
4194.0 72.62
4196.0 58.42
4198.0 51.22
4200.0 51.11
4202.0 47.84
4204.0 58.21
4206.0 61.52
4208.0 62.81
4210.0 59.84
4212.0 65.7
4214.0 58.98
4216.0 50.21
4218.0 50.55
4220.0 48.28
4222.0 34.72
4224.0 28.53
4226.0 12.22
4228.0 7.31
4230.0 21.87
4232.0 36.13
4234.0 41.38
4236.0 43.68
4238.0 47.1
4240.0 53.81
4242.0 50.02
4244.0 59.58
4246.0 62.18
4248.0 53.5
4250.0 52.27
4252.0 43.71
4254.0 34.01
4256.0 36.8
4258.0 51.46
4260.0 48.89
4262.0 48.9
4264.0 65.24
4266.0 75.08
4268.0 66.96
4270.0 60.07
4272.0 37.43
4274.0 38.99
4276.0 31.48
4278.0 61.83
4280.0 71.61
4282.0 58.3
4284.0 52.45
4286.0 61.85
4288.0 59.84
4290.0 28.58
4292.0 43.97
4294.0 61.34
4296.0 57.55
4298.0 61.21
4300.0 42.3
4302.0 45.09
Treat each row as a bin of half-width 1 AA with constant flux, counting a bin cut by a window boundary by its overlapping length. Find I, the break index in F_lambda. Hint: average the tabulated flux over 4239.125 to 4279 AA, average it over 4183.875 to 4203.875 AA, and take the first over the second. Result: 0.89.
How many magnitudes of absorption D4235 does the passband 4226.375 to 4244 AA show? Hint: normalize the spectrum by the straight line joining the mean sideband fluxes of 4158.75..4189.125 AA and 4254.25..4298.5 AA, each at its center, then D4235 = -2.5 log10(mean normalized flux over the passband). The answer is 0.415 mag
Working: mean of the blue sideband 59.8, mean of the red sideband 53.2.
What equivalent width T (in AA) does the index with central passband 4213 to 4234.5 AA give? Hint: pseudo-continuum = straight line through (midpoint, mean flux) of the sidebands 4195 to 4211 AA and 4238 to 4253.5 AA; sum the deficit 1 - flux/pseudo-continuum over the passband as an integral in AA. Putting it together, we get 7.6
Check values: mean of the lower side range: 56.4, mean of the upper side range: 52.5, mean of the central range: 35.3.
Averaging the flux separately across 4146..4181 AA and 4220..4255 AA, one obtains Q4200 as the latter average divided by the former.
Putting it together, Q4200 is 0.7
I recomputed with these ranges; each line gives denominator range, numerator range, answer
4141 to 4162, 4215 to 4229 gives 0.59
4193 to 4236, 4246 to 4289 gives 1.14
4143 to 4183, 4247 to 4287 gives 0.91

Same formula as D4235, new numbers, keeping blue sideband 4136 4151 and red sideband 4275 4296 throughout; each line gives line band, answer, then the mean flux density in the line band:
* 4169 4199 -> -0.12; 59.5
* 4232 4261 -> 0.11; 48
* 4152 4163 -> -0.16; 61.5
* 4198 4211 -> -0.06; 56.5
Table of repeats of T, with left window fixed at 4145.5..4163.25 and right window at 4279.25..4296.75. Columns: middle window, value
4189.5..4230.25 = 6.5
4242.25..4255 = 1.3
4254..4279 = 2.0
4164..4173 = 0.6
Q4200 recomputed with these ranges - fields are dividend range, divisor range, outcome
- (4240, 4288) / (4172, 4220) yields 0.92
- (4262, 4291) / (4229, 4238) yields 1.48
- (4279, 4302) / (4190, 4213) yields 0.92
